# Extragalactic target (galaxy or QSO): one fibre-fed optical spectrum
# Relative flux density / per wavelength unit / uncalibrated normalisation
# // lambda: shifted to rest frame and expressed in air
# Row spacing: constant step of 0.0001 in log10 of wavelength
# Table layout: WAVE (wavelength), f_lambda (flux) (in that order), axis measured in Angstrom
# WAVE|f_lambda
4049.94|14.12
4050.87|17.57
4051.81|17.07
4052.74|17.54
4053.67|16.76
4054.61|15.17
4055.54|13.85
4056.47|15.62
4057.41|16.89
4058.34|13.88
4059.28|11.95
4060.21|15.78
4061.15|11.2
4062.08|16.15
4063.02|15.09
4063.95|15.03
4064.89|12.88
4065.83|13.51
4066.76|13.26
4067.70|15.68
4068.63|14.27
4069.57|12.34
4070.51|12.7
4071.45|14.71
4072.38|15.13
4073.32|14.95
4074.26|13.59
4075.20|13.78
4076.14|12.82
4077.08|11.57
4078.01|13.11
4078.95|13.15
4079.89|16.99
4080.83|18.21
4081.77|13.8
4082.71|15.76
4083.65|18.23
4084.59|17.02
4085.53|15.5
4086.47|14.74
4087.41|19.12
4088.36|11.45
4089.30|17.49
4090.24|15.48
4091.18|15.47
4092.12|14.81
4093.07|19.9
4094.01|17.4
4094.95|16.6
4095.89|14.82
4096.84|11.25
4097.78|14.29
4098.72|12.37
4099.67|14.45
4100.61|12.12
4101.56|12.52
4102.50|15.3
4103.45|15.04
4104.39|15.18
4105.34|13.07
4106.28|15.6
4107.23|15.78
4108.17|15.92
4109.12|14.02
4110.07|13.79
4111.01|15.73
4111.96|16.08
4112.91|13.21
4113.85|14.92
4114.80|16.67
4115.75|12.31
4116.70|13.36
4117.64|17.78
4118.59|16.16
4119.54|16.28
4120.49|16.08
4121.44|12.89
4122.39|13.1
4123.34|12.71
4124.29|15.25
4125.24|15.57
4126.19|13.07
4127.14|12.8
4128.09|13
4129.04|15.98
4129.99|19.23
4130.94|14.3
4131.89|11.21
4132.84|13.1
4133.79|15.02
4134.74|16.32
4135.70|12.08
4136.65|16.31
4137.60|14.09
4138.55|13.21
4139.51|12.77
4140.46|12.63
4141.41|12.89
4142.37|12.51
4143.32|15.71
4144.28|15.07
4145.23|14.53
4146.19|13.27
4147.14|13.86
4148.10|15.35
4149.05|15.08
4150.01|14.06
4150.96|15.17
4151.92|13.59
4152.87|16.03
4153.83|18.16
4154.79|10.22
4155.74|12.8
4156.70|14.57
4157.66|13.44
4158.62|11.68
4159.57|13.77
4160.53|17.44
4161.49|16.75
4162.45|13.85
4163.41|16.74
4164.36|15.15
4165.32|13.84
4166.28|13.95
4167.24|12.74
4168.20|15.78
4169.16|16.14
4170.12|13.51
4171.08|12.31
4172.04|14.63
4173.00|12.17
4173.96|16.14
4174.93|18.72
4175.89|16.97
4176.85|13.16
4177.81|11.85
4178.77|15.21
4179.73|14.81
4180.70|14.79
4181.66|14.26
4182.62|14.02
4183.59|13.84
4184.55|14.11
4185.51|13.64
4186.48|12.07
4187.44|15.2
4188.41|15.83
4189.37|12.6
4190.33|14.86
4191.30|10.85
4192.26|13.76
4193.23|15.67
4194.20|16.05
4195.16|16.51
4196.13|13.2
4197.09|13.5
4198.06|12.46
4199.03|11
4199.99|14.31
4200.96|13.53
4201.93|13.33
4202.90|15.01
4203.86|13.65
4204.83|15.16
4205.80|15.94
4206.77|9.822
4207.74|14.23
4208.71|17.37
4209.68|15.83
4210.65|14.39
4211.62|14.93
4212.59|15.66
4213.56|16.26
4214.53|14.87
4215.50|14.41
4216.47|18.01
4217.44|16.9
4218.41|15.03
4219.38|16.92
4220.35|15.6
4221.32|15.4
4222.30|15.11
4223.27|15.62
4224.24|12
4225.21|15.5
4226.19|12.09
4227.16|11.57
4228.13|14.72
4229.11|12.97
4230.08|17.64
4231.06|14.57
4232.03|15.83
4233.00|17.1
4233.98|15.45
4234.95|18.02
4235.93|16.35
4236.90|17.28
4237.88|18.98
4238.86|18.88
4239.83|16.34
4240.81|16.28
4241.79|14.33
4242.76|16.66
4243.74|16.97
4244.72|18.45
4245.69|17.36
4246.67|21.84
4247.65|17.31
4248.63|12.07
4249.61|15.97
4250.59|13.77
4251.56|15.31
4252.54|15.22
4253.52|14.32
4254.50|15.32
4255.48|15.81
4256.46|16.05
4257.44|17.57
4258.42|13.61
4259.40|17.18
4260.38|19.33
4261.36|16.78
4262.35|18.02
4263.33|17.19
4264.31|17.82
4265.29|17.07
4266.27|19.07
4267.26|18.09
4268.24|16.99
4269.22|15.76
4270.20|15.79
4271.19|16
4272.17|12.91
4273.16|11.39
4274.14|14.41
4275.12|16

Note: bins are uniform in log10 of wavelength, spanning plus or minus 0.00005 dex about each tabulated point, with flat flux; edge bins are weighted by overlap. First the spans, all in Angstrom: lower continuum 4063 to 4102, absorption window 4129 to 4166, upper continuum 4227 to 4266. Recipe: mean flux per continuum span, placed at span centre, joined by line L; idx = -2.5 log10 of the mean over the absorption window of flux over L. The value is 0.07 mag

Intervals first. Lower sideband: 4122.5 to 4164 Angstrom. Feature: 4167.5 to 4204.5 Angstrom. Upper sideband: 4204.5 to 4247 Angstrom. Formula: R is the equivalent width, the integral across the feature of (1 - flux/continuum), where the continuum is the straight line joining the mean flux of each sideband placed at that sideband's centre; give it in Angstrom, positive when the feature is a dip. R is 2.1 Angstrom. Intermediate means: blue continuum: 14.3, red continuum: 15.8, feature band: 14.2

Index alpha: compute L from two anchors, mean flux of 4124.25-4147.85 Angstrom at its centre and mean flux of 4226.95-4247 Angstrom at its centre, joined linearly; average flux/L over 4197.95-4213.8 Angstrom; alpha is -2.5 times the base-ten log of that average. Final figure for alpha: 0.11 mag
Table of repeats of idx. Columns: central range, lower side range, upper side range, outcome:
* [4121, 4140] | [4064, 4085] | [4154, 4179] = 0.02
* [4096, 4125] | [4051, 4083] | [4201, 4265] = 0.03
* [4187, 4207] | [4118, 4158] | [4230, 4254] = 0.11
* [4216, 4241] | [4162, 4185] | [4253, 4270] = 0.01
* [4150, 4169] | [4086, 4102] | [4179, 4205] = -0.02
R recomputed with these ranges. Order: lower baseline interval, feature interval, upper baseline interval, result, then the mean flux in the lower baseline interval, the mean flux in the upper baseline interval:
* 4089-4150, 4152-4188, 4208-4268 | 1.9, 14.6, 16.1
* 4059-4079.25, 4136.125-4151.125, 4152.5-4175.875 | 0.3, 13.8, 14.6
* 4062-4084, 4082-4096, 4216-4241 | -1.6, 14.4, 15.8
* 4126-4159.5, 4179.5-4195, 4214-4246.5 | 0.9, 14.1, 15.9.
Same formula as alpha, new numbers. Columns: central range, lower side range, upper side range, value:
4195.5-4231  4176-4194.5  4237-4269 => 0.04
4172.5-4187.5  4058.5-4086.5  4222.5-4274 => 0.07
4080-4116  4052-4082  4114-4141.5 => -0.06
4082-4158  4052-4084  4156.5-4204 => -0.02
